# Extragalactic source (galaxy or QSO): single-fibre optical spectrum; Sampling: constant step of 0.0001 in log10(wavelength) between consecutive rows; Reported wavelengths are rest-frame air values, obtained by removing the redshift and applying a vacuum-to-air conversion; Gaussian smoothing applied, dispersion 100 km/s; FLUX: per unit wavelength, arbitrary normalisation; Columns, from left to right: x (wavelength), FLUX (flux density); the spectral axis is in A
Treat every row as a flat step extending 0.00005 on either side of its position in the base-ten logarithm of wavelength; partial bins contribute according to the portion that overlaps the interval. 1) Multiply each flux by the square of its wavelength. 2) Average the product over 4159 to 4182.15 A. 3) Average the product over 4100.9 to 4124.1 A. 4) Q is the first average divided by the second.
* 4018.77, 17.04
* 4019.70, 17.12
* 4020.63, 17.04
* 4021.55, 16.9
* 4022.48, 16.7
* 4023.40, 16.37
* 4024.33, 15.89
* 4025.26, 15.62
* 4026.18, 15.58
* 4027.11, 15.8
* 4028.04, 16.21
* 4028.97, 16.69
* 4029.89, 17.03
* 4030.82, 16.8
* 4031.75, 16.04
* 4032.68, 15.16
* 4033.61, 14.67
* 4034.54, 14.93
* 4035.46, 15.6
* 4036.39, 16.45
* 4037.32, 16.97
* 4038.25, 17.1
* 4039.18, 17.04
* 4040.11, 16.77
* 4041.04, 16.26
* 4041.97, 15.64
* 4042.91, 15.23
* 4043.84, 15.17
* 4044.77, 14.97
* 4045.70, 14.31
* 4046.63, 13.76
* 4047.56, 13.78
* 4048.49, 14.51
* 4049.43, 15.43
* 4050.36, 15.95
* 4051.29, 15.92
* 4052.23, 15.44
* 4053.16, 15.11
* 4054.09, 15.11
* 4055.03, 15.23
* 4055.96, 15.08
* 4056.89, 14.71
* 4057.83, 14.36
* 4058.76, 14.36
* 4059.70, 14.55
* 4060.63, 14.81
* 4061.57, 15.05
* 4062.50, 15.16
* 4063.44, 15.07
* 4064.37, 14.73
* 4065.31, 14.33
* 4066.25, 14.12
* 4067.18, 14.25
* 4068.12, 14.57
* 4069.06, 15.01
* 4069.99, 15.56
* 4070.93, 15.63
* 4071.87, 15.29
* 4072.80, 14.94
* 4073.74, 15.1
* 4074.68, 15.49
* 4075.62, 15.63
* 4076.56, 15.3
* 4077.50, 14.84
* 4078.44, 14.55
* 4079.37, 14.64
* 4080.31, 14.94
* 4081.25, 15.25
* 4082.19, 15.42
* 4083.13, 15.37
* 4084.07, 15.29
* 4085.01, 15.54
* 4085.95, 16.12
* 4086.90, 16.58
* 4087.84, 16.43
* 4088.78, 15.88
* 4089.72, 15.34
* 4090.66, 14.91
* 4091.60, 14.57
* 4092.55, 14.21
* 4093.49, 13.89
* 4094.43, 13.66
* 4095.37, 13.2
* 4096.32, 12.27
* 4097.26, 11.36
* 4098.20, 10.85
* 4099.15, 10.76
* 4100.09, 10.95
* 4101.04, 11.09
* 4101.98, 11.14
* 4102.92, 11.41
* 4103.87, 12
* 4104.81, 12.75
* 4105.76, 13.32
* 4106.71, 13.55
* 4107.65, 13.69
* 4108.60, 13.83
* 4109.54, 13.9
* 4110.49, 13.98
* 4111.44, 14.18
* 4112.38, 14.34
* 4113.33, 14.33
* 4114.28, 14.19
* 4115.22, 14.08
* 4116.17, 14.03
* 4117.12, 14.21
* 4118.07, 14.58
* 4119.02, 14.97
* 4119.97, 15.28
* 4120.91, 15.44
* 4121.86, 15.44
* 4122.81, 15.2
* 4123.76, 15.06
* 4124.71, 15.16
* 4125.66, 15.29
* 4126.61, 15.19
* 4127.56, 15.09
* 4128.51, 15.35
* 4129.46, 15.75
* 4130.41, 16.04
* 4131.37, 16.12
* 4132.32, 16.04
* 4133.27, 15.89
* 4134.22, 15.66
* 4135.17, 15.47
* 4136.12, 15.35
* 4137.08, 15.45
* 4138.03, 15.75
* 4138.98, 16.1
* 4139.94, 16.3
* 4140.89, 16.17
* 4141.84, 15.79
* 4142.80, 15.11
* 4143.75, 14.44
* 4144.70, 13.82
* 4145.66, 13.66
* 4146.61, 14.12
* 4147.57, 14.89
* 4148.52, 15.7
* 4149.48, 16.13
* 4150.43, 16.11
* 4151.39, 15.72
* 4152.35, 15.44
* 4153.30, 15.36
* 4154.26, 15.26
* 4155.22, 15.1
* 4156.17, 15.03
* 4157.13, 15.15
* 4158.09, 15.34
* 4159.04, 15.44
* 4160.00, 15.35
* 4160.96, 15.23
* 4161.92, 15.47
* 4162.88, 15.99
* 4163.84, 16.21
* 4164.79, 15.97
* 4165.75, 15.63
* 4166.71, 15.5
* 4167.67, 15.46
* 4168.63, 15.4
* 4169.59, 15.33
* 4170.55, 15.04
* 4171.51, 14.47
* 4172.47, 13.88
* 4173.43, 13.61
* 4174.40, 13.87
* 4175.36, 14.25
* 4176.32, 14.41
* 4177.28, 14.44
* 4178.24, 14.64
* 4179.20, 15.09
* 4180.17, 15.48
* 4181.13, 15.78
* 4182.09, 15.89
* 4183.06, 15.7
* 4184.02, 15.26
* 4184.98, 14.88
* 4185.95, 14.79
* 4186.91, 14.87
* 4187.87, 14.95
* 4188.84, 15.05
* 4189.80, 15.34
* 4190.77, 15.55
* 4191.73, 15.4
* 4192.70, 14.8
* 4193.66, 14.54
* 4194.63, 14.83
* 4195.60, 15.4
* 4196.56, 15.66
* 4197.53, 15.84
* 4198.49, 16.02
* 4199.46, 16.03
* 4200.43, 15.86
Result 1.1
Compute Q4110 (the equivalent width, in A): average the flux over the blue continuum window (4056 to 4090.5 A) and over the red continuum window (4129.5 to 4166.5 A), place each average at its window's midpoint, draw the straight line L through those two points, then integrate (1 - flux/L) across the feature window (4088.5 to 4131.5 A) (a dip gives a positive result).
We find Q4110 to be 3.8 A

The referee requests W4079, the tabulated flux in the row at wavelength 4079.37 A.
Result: 14.64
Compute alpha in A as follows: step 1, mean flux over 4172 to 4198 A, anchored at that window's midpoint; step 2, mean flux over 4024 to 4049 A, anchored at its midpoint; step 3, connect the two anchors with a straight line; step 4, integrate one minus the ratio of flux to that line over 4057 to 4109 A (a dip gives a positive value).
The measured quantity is 4.16 A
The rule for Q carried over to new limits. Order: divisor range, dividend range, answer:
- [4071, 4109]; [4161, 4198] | 1.12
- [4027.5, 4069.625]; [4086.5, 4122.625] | 0.92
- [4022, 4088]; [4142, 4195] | 1.04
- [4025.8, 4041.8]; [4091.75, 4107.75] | 0.79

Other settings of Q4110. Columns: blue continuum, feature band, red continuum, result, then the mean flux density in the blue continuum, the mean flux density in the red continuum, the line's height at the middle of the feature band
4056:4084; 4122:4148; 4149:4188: -0.41 A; 14.9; 15.2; 15.1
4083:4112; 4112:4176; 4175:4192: -3.48 A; 13.6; 15.1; 14.4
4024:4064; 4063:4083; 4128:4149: 0.59 A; 15.5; 15.4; 15.4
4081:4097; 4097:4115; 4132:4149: 2.73 A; 14.9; 15.3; 15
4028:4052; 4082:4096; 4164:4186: 0.35 A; 15.7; 15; 15.4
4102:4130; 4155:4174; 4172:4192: -0.62 A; 14.3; 14.9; 14.7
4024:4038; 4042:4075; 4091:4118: -0.07 A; 16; 13.1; 14.9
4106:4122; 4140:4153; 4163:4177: -0.45 A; 14.3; 15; 14.7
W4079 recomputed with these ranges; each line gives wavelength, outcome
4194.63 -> 14.83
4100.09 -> 10.95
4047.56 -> 13.78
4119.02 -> 14.97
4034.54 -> 14.93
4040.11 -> 16.77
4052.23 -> 15.44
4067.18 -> 14.25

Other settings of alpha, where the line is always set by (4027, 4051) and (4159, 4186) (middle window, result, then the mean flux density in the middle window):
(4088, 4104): 2.7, 12.9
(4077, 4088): 0.1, 15.4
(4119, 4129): 0.1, 15.2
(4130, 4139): -0.3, 15.8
